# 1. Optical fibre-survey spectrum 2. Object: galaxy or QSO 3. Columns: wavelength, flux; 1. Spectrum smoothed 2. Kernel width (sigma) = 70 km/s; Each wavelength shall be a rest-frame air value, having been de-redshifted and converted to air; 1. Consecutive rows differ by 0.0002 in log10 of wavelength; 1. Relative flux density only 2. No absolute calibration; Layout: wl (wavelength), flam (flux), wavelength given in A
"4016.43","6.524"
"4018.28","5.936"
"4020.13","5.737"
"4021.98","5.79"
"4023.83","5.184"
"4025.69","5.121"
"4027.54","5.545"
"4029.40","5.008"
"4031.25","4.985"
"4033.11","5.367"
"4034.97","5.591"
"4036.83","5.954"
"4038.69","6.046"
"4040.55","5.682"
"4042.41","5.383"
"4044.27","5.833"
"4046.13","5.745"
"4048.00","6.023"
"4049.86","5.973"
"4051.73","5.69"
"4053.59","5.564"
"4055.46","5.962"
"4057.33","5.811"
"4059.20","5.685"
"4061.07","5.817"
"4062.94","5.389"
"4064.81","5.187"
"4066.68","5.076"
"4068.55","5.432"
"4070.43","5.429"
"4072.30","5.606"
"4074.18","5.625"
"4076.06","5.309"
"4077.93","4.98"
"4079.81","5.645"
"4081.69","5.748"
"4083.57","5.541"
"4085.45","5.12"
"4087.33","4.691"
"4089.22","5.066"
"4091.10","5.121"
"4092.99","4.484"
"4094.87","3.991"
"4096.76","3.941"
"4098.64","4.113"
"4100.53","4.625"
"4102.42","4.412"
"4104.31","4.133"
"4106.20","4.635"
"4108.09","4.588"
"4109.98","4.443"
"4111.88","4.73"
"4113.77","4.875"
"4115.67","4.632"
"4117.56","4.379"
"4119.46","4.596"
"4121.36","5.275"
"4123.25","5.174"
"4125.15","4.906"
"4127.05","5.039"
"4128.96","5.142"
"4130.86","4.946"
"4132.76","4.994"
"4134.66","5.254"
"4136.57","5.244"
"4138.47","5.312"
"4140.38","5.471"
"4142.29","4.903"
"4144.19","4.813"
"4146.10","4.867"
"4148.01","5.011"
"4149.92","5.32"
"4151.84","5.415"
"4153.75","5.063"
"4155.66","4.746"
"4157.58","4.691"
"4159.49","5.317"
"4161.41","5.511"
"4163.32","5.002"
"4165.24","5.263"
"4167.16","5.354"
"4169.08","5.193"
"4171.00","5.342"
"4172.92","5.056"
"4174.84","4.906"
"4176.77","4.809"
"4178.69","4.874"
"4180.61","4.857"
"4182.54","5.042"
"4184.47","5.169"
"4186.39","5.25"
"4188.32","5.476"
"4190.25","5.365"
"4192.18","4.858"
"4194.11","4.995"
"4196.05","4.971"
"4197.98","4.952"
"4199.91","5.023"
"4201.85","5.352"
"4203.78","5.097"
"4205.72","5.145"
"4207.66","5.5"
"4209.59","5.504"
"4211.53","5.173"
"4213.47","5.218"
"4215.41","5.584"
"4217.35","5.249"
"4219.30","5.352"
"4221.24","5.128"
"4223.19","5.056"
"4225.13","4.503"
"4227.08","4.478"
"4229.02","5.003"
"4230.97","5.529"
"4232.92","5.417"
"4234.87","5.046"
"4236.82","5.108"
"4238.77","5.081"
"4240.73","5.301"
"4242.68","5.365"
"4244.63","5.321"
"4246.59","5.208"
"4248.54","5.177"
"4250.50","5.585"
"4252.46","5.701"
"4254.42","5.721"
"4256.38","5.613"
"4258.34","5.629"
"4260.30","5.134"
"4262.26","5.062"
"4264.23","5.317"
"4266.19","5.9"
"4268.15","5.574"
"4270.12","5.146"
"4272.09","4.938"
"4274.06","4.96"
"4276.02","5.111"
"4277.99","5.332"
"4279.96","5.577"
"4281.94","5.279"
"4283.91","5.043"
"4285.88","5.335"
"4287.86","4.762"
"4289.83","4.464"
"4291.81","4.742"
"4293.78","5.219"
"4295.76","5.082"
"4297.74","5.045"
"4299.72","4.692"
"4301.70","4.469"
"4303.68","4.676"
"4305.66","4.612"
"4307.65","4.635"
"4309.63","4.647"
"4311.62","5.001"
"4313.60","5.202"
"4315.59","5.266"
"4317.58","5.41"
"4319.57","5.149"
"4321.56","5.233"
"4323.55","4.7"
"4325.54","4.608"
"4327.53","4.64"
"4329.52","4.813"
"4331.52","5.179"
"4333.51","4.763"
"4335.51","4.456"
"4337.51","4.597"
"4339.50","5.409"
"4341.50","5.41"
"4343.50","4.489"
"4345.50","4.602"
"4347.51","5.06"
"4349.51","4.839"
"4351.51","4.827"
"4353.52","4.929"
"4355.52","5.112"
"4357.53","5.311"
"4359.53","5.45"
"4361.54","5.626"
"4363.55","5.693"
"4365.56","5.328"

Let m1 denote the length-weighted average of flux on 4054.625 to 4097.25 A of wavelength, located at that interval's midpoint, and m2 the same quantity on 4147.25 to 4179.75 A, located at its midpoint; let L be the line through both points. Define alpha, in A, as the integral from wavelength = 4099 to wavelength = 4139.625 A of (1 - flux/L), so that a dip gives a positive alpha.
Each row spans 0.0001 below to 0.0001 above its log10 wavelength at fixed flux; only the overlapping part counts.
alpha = 2.85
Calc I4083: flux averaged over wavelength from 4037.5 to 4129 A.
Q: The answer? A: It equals 5.15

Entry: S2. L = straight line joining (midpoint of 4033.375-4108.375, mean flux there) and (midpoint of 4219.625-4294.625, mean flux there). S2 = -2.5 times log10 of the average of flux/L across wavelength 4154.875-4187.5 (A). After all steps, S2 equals 0.03 mag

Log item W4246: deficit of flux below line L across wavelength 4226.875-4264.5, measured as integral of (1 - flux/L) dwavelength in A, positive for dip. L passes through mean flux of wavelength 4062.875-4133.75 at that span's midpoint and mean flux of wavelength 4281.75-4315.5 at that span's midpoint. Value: -3.2 A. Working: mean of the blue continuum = 4.92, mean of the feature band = 5.31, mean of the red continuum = 4.88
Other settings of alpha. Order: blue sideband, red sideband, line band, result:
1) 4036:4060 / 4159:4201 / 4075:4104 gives 3.9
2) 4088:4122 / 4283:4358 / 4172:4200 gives -2.1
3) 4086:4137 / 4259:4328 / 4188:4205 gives -0.8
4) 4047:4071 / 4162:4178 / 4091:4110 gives 3.7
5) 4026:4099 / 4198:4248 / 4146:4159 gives 0.6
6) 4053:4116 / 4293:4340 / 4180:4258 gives -4.2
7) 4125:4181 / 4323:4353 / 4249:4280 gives -2.8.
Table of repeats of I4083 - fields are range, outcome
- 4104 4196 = 5.01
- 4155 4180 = 5.08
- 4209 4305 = 5.18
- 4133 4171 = 5.15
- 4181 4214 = 5.18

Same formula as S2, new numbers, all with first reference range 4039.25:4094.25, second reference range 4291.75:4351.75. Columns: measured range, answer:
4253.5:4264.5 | -0.08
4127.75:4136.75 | 0.05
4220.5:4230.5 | 0.05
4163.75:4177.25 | 0.02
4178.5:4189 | 0.02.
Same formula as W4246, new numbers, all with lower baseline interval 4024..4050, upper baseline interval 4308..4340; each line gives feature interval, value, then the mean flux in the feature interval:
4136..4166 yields 1.09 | 5.12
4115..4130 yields 1.33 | 4.9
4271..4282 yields -0.34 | 5.19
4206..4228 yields 0.03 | 5.16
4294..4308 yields 0.58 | 4.77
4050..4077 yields -0.23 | 5.55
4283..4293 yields 0.27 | 4.88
